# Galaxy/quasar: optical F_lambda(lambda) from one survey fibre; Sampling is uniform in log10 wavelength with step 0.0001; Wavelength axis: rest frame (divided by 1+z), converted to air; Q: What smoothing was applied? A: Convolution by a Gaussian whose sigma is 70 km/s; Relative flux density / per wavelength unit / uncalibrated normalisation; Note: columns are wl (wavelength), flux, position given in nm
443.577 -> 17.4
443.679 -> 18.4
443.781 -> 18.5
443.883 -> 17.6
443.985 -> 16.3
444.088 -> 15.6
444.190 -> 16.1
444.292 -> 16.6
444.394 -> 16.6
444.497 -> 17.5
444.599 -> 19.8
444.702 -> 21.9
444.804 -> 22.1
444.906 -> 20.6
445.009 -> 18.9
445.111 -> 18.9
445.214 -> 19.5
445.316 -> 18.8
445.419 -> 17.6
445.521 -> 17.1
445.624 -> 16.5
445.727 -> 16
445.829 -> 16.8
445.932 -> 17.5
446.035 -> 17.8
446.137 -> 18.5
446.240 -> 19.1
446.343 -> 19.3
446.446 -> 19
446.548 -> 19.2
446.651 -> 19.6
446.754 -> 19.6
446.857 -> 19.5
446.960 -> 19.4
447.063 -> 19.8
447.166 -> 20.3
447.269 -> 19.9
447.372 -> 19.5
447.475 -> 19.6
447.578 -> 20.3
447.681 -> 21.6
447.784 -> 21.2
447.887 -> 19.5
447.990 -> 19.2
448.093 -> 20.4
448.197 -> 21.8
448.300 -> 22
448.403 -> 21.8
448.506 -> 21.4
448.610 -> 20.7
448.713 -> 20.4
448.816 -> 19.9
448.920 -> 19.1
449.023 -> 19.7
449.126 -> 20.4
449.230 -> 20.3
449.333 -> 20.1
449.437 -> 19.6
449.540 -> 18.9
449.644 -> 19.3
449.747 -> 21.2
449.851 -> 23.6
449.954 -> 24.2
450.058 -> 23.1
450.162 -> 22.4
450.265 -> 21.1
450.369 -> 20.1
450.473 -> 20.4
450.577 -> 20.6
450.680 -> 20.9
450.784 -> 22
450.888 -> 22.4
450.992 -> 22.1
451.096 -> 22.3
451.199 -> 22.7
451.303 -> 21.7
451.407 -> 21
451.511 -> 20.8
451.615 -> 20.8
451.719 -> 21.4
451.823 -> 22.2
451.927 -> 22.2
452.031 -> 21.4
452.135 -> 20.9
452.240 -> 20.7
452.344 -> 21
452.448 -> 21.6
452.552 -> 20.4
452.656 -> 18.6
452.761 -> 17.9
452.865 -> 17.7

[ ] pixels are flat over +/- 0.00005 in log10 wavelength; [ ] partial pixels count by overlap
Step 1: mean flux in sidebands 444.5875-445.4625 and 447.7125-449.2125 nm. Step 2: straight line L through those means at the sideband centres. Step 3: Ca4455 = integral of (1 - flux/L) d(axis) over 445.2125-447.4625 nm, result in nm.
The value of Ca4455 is 0.16 nm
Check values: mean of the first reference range 19.8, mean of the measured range 18.6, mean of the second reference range 20.5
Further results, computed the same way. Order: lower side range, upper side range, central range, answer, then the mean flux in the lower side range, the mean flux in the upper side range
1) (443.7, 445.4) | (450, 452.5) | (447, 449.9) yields -0.03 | 18.4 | 21.5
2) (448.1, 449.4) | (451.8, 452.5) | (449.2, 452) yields -0.05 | 20.6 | 21.4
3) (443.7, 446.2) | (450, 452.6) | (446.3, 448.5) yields -0.09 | 18.1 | 21.5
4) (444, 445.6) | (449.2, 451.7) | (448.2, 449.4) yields -0.01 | 18.4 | 21.3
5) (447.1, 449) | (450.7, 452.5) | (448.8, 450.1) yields 0.01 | 20.5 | 21.6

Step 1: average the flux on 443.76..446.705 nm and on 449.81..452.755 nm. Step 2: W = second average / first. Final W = 1.2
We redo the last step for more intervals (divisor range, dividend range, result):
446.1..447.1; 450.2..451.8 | 1.11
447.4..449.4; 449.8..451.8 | 1.06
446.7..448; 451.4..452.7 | 1.05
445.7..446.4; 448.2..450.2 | 1.17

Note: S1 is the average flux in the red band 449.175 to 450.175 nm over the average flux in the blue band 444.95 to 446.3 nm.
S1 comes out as 1.2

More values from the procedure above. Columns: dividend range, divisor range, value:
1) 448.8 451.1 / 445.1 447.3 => 1.13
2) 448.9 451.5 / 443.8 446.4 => 1.17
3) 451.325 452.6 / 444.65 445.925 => 1.14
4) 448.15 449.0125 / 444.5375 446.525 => 1.11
